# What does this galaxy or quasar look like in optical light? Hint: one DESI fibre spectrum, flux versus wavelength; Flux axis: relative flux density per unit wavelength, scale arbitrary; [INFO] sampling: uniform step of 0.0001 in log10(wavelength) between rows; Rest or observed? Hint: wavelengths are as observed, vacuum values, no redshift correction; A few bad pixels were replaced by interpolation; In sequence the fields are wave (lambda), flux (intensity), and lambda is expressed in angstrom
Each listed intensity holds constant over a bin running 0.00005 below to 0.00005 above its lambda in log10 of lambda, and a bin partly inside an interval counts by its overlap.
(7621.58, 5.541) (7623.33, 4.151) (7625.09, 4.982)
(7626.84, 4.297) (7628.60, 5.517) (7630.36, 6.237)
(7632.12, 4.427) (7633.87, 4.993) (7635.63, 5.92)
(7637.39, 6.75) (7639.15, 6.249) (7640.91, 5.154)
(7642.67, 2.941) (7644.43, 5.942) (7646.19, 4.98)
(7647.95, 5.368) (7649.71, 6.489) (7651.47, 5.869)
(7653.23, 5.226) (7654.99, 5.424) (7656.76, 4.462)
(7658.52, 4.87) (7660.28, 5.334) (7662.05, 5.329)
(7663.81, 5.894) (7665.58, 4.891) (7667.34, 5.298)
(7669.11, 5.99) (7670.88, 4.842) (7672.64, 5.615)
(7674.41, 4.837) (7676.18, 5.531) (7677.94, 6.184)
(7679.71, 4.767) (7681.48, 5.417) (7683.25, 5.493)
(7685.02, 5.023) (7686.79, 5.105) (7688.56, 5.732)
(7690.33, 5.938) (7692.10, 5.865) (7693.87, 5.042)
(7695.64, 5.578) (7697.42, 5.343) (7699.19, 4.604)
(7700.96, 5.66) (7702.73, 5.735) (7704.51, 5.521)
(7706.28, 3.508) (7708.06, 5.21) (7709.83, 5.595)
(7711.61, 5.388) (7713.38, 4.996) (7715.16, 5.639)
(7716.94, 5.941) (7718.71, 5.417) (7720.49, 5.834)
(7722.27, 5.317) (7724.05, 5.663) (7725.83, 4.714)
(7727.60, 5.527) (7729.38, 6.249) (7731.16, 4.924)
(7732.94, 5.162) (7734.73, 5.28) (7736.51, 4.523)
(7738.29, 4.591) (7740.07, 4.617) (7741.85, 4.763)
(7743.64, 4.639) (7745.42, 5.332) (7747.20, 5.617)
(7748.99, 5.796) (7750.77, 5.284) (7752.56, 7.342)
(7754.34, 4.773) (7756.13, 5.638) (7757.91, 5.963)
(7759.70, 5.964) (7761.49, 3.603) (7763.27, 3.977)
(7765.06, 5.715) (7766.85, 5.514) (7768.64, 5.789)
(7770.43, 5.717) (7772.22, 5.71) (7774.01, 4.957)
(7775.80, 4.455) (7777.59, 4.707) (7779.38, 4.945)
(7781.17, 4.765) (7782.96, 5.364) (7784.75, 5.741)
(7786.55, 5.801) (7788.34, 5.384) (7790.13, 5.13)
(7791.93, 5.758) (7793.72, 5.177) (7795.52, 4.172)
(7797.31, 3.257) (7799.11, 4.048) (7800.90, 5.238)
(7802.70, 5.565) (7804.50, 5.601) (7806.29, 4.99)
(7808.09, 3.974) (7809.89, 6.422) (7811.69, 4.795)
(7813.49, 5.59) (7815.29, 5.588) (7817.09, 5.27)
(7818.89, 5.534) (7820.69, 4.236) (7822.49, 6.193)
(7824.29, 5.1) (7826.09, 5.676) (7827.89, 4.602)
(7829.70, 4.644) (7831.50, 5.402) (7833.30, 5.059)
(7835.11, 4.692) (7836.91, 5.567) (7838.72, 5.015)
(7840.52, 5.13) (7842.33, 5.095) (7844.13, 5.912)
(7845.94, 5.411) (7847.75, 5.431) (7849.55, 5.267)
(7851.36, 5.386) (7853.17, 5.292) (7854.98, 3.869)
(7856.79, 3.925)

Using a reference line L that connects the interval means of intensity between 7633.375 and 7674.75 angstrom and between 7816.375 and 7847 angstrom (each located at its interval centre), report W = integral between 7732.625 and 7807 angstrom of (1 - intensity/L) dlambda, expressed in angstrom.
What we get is 1.61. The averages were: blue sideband 5.37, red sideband 5.21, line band 5.15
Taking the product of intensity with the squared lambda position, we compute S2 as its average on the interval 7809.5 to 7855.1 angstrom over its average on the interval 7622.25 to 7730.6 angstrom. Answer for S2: 1.02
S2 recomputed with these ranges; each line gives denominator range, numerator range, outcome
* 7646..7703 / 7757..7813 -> 0.98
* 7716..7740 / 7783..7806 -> 0.98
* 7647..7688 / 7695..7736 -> 1.01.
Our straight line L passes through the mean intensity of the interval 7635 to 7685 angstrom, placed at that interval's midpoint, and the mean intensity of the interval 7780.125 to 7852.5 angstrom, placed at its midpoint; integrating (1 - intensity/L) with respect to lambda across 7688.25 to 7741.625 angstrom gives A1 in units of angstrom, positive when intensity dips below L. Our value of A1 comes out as 0.20 angstrom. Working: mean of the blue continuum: 5.39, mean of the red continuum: 5.17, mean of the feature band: 5.29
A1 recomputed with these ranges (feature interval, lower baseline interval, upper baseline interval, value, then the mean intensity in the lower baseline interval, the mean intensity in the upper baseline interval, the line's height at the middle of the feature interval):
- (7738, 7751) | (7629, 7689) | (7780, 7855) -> 0.4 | 5.37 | 5.16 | 5.26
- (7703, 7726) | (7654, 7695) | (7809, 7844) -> 0.0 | 5.34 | 5.26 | 5.32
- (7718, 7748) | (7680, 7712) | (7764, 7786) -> 0.6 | 5.31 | 5.28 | 5.29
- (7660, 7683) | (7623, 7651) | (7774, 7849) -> -0.5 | 5.31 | 5.13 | 5.27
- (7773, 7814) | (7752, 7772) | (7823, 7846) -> 2.2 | 5.43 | 5.19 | 5.32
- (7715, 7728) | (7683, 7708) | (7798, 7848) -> -0.6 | 5.29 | 5.19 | 5.27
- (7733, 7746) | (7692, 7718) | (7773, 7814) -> 0.9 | 5.29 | 5.03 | 5.19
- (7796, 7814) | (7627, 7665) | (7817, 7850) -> 1.1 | 5.37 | 5.22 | 5.25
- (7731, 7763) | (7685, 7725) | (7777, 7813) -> 0.2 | 5.38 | 5.05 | 5.23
